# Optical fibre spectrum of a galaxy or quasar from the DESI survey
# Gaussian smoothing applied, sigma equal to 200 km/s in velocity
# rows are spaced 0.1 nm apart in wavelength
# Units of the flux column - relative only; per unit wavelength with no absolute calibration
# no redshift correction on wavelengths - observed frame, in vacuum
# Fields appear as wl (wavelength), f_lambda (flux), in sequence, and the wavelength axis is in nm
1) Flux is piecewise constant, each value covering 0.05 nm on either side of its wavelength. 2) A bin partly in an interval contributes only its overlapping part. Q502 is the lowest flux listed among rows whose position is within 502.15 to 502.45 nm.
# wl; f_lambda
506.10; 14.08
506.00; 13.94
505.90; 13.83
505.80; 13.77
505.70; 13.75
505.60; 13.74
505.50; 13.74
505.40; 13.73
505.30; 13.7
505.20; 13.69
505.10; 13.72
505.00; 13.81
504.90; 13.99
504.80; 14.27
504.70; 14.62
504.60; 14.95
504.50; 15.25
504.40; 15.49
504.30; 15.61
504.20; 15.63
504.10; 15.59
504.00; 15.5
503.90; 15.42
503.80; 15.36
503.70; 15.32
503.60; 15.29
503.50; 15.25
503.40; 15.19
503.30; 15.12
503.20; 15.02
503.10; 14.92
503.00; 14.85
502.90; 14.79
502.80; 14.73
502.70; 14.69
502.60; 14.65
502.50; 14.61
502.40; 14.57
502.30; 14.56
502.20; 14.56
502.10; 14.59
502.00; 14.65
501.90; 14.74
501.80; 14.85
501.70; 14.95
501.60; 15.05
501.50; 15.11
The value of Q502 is 14.56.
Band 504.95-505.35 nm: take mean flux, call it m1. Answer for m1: 13.7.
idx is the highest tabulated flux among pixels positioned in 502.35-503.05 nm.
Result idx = 14.85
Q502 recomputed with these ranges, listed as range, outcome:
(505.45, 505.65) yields 13.74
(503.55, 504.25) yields 15.29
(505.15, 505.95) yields 13.69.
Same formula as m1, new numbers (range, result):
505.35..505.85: 13.7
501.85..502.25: 14.6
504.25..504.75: 15.2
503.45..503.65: 15.3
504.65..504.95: 14.3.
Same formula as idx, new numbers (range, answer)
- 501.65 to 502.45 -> 14.95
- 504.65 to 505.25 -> 14.62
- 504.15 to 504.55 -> 15.63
